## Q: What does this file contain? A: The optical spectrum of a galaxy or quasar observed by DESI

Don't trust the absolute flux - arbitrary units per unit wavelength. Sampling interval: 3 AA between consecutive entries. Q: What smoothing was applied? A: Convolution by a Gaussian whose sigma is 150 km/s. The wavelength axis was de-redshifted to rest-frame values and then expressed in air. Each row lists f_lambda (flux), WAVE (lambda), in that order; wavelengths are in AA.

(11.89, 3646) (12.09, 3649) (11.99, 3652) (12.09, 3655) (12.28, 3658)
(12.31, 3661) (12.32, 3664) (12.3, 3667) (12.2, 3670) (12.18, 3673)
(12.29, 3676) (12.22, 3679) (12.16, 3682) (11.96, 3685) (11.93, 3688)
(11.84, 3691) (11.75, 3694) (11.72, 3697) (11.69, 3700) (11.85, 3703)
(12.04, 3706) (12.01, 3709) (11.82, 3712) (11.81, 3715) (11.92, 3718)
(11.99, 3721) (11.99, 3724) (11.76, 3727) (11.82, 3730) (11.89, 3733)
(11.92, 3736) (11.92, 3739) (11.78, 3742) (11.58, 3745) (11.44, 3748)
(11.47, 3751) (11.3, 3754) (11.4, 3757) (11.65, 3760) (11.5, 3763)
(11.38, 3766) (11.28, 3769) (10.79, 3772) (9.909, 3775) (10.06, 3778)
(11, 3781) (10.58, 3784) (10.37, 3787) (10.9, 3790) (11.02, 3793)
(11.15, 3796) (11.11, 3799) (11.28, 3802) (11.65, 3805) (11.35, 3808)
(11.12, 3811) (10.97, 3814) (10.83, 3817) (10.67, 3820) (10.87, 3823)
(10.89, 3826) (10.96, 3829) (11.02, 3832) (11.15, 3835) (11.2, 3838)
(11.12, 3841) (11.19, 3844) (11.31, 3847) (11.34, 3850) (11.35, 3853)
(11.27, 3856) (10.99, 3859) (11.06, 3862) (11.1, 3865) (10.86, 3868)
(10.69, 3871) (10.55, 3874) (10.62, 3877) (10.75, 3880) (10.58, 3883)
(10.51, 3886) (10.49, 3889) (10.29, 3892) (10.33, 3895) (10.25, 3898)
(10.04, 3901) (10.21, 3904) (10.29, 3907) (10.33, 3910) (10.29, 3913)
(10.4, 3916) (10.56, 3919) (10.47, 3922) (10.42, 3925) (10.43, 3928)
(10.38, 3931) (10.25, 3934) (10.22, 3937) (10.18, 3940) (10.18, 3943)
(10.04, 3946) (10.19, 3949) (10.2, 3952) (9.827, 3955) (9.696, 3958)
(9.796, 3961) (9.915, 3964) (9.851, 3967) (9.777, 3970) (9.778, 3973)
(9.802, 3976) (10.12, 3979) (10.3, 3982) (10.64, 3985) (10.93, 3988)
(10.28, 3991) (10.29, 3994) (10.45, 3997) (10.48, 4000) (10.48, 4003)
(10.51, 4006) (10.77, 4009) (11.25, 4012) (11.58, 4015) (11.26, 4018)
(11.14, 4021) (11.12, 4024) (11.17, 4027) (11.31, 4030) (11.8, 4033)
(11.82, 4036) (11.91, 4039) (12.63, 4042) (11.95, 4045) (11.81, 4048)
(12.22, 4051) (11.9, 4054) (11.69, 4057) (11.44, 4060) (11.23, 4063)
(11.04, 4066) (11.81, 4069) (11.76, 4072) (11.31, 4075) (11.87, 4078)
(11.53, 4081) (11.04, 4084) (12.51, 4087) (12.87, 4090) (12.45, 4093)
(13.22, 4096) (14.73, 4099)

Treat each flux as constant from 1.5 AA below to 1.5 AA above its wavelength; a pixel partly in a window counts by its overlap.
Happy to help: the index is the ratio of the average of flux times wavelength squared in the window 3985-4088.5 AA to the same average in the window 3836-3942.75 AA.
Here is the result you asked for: 1.15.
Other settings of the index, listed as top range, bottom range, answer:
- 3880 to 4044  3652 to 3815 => 1.02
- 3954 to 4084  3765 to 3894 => 1.11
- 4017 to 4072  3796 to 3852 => 1.17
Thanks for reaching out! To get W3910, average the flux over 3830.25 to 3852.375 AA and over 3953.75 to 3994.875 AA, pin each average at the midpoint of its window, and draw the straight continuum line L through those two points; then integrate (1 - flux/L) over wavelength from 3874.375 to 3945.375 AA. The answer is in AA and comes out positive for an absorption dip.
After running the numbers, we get 1.6 AA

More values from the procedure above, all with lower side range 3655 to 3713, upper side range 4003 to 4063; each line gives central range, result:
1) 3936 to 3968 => 4.5 AA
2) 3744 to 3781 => 2.5 AA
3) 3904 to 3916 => 1.4 AA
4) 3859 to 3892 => 2.9 AA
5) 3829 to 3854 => 1.3 AA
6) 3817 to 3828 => 0.9 AA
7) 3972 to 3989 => 2.0 AA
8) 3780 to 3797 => 1.5 AA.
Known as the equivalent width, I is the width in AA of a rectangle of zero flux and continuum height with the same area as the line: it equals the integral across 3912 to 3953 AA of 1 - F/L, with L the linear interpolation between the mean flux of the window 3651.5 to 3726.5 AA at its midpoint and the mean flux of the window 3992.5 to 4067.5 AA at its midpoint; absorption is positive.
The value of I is 4.4 AA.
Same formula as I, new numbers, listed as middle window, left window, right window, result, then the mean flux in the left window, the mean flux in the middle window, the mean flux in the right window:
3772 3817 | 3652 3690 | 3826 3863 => 2.2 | 12.2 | 10.9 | 11.2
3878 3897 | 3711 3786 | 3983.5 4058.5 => 1.4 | 11.4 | 10.5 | 11.3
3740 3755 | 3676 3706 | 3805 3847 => 0.0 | 11.9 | 11.5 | 11.1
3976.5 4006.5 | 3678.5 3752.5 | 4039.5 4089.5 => 3.4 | 11.8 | 10.4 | 11.8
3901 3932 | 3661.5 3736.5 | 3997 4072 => 3.3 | 12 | 10.4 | 11.4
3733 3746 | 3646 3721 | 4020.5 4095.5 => 0.2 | 12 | 11.8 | 11.8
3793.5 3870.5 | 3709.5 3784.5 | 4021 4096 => 2.9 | 11.5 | 11.1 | 11.8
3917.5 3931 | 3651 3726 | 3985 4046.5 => 1.1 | 12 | 10.5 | 11.1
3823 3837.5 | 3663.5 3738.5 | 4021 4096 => 1.1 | 12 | 11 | 11.8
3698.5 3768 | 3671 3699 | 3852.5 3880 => -0.1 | 12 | 11.7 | 10.9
